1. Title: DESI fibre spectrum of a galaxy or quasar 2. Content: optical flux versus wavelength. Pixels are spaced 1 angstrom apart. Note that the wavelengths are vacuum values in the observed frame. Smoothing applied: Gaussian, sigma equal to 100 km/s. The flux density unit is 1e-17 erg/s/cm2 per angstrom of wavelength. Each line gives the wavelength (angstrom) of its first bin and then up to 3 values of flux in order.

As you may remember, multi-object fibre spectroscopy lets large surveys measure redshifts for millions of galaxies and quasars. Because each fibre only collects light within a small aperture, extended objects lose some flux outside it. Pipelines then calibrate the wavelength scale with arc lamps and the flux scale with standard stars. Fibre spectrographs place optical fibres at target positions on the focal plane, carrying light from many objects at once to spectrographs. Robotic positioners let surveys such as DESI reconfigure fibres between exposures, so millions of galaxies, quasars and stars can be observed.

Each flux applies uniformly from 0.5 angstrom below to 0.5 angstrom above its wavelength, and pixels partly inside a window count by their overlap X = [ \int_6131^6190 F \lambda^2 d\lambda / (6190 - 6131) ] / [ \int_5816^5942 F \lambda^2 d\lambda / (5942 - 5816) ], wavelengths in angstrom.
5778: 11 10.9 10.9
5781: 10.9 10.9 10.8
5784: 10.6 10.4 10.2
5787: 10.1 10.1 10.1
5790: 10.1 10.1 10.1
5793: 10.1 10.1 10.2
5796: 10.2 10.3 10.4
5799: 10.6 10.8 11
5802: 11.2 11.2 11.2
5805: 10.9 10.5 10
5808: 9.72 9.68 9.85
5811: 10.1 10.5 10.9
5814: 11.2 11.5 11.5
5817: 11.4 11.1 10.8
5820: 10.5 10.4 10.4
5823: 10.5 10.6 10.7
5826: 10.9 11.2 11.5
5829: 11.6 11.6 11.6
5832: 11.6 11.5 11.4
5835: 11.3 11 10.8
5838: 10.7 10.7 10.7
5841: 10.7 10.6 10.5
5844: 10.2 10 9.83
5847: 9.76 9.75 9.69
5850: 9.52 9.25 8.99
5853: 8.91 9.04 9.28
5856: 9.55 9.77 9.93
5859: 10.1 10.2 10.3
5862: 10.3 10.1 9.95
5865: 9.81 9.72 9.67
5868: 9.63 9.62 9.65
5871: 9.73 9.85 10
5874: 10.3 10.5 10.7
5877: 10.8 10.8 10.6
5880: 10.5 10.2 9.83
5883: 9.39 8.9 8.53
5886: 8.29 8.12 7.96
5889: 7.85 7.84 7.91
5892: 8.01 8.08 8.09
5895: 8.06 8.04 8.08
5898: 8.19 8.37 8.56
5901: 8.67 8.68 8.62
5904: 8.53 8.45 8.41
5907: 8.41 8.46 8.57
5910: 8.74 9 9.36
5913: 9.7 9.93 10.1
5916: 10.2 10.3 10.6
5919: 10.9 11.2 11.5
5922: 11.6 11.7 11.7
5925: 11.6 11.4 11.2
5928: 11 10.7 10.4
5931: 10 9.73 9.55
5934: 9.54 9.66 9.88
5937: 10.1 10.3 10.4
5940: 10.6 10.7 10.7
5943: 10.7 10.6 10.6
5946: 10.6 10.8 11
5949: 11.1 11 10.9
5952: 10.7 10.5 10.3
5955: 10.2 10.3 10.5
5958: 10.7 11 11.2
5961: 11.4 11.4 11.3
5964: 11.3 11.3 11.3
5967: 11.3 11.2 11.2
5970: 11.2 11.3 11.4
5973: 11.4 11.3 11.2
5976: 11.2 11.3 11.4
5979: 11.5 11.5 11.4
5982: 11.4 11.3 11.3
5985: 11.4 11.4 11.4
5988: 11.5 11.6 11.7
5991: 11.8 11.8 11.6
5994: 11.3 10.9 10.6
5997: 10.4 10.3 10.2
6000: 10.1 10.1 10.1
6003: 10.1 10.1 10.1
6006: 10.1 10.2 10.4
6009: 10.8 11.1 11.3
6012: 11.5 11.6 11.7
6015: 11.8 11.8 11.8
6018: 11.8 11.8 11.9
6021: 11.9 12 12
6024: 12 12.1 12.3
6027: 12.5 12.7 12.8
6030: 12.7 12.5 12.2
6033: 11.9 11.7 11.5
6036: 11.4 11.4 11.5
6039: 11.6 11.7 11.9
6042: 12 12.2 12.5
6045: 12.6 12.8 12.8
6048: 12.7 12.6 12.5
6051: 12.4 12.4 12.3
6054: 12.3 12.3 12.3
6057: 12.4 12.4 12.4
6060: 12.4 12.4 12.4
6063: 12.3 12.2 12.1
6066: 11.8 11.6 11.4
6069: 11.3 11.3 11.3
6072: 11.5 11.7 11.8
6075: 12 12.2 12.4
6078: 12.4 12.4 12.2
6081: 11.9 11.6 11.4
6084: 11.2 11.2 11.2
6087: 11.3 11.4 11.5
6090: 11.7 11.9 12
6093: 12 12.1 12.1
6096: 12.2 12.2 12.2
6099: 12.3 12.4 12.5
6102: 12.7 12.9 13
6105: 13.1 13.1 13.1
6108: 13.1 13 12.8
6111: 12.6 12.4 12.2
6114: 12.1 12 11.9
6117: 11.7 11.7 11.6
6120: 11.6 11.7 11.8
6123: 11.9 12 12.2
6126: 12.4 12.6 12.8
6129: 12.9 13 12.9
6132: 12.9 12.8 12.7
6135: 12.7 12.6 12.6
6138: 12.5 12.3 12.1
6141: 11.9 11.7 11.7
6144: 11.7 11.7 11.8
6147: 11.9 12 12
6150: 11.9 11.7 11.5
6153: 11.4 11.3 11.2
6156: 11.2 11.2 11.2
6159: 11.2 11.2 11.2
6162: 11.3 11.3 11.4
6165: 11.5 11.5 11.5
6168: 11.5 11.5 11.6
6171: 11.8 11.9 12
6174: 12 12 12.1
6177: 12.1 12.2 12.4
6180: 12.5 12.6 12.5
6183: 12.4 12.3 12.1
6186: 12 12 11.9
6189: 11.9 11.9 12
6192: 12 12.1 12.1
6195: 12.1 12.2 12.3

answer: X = 1.3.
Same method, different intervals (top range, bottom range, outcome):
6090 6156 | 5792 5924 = 1.34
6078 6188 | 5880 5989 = 1.26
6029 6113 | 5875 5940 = 1.34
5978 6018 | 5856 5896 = 1.22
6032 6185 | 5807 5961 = 1.29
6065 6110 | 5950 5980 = 1.13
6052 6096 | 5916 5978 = 1.15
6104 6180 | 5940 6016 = 1.15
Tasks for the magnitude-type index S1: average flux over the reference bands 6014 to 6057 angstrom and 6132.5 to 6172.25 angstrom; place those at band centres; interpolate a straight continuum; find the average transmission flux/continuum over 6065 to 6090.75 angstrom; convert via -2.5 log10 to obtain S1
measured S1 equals 0.029 mag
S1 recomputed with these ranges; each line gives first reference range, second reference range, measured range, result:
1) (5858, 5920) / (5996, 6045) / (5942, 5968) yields -0.05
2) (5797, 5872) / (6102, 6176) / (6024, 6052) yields -0.06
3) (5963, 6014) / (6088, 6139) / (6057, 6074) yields 0.00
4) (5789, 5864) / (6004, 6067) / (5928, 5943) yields 0.10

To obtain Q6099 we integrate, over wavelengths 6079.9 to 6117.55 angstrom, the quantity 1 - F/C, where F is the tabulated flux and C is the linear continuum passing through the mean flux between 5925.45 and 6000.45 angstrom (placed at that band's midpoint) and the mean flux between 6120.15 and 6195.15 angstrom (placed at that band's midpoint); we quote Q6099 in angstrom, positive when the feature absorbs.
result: -1.6 angstrom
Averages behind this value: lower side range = 10.9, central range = 12.2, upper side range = 12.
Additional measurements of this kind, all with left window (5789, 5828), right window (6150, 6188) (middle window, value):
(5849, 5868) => 1.9 angstrom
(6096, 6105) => -0.8 angstrom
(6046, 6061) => -1.4 angstrom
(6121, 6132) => -0.8 angstrom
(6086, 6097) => -0.3 angstrom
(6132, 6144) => -0.7 angstrom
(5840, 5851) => 0.7 angstrom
